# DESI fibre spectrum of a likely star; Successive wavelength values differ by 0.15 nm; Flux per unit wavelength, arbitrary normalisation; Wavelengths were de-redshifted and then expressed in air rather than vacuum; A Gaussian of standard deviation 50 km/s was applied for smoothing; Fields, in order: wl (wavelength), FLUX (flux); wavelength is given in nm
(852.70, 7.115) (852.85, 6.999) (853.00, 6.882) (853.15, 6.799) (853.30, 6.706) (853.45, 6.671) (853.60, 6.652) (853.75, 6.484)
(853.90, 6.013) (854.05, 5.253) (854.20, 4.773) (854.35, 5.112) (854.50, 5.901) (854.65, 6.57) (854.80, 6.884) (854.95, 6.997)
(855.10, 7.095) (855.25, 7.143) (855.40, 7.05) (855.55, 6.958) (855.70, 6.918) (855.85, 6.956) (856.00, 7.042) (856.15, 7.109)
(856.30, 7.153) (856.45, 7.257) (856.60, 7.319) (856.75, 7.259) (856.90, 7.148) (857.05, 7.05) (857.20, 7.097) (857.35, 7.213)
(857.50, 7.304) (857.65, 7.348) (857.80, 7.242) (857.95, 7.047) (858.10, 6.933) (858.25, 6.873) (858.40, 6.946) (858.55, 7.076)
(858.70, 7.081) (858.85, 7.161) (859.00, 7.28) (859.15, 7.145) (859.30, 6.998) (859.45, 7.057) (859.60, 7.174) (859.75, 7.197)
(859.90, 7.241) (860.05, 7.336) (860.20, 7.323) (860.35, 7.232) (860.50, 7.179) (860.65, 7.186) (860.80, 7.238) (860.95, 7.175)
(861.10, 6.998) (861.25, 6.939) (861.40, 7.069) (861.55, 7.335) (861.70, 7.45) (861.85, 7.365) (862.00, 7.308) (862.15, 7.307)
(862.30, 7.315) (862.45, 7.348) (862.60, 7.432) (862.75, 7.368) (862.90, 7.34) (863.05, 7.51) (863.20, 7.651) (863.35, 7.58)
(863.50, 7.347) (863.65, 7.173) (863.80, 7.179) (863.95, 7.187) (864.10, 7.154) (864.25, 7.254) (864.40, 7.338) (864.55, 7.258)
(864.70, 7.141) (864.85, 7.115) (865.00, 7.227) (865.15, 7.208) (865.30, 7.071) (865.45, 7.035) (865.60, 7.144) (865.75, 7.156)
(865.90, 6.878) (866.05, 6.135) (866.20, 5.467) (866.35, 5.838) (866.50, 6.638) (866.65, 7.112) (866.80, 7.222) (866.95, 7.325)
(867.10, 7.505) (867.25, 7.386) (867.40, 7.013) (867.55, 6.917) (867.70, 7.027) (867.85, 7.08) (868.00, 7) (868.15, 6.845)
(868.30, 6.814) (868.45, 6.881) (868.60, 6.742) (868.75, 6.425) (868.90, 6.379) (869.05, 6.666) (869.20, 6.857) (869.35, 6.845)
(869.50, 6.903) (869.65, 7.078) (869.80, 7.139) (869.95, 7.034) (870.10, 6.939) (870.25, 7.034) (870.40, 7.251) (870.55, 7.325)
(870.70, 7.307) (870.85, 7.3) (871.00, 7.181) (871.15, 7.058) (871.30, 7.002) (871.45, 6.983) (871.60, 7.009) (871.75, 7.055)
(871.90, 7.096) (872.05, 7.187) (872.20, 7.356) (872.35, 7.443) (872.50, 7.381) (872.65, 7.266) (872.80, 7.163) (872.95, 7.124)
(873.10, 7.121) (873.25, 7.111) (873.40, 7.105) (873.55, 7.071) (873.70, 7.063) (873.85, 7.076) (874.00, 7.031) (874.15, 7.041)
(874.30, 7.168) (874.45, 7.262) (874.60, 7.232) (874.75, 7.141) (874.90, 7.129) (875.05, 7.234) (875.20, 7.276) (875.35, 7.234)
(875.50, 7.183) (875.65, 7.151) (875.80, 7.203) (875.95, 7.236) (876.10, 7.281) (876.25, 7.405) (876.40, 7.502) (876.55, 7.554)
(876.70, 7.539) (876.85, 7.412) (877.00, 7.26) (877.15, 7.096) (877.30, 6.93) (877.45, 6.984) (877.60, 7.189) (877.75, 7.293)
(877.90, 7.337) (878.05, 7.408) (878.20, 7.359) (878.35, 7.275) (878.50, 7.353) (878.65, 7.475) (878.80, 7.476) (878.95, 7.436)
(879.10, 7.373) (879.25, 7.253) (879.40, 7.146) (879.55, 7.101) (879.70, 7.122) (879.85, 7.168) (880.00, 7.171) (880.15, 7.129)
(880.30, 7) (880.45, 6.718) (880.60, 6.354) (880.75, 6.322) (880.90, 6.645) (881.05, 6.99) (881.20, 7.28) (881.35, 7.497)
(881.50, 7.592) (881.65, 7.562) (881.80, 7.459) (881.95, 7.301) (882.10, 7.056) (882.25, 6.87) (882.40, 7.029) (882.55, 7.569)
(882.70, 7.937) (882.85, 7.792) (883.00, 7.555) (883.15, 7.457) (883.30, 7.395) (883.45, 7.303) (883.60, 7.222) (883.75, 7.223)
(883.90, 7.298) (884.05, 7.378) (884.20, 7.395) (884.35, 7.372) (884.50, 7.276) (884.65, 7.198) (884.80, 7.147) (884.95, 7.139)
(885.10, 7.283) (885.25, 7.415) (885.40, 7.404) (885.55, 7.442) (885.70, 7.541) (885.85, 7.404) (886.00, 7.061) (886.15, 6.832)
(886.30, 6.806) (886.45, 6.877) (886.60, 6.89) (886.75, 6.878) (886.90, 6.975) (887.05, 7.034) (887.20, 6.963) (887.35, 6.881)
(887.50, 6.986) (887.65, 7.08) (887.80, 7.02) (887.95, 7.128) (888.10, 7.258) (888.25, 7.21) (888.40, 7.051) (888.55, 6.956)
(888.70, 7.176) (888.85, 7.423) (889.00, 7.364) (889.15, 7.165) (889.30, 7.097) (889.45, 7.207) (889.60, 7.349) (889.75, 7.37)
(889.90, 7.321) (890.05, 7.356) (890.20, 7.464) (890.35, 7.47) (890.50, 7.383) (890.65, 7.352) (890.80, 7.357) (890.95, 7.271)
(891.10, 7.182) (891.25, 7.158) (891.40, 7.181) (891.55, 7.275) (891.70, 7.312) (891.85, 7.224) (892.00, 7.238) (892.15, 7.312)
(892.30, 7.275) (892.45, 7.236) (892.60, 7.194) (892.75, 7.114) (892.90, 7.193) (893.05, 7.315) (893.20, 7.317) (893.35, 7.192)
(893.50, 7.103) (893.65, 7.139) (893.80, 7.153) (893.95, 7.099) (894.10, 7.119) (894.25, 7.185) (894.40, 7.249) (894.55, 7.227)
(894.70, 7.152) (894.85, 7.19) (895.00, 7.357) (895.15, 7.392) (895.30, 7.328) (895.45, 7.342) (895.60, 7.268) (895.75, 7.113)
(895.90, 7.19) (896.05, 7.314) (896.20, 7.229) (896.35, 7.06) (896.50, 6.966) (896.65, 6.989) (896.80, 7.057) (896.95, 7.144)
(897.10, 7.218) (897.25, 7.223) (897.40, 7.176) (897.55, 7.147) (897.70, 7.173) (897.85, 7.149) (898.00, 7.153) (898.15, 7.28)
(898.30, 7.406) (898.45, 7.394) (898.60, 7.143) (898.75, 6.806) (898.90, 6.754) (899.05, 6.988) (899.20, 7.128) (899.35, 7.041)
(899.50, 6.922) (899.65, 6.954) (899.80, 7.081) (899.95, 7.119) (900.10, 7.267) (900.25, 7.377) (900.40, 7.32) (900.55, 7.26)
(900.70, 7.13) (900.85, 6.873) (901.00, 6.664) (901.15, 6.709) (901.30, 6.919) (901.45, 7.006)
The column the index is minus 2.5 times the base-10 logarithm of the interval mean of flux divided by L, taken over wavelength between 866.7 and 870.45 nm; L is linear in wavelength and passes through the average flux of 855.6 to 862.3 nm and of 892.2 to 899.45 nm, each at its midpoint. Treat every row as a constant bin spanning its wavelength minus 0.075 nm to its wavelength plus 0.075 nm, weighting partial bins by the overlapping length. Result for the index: 0.03 mag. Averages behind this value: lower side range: 7.16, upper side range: 7.17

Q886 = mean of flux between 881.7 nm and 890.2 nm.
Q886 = 7.23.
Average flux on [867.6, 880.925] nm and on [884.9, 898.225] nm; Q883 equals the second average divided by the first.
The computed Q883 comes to 1.01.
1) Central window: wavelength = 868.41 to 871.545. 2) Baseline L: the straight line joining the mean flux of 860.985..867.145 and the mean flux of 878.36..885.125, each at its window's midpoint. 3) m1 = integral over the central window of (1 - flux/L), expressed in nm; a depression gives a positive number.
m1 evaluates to 0.09 nm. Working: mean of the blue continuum 7.13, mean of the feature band 6.97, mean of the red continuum 7.24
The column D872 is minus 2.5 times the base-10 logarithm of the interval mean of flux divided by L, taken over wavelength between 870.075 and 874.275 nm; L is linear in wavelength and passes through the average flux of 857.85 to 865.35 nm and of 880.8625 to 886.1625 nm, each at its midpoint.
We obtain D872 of 0.02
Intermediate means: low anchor 7.22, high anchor 7.32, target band 7.15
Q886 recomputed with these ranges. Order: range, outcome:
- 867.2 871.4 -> 6.98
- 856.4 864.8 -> 7.22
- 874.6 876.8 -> 7.29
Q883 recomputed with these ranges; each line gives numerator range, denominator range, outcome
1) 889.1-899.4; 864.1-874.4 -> 1.03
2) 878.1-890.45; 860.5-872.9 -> 1.02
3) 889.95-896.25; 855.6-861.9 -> 1.01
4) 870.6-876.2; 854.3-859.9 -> 1.02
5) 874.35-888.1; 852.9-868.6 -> 1.03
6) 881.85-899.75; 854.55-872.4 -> 1.02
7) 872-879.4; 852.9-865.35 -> 1.03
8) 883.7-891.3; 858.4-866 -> 1.00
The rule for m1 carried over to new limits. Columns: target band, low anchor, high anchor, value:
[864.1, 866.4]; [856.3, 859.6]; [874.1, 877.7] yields 0.087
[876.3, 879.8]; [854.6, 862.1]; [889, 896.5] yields -0.050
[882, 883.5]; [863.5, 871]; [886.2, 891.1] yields -0.060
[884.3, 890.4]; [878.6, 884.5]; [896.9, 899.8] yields 0.019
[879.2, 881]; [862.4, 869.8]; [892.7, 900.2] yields 0.042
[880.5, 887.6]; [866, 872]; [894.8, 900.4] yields -0.148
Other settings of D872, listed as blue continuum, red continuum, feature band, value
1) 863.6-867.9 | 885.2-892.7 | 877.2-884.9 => -0.016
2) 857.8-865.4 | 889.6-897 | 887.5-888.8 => 0.019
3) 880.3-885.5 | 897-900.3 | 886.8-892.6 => -0.002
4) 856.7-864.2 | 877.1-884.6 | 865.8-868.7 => 0.061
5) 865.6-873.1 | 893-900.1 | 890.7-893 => -0.017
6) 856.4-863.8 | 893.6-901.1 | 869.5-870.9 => 0.009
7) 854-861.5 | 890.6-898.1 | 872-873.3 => -0.027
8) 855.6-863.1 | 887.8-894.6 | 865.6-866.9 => 0.093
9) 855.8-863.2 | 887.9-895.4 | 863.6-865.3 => 0.001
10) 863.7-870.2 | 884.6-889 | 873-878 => -0.029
